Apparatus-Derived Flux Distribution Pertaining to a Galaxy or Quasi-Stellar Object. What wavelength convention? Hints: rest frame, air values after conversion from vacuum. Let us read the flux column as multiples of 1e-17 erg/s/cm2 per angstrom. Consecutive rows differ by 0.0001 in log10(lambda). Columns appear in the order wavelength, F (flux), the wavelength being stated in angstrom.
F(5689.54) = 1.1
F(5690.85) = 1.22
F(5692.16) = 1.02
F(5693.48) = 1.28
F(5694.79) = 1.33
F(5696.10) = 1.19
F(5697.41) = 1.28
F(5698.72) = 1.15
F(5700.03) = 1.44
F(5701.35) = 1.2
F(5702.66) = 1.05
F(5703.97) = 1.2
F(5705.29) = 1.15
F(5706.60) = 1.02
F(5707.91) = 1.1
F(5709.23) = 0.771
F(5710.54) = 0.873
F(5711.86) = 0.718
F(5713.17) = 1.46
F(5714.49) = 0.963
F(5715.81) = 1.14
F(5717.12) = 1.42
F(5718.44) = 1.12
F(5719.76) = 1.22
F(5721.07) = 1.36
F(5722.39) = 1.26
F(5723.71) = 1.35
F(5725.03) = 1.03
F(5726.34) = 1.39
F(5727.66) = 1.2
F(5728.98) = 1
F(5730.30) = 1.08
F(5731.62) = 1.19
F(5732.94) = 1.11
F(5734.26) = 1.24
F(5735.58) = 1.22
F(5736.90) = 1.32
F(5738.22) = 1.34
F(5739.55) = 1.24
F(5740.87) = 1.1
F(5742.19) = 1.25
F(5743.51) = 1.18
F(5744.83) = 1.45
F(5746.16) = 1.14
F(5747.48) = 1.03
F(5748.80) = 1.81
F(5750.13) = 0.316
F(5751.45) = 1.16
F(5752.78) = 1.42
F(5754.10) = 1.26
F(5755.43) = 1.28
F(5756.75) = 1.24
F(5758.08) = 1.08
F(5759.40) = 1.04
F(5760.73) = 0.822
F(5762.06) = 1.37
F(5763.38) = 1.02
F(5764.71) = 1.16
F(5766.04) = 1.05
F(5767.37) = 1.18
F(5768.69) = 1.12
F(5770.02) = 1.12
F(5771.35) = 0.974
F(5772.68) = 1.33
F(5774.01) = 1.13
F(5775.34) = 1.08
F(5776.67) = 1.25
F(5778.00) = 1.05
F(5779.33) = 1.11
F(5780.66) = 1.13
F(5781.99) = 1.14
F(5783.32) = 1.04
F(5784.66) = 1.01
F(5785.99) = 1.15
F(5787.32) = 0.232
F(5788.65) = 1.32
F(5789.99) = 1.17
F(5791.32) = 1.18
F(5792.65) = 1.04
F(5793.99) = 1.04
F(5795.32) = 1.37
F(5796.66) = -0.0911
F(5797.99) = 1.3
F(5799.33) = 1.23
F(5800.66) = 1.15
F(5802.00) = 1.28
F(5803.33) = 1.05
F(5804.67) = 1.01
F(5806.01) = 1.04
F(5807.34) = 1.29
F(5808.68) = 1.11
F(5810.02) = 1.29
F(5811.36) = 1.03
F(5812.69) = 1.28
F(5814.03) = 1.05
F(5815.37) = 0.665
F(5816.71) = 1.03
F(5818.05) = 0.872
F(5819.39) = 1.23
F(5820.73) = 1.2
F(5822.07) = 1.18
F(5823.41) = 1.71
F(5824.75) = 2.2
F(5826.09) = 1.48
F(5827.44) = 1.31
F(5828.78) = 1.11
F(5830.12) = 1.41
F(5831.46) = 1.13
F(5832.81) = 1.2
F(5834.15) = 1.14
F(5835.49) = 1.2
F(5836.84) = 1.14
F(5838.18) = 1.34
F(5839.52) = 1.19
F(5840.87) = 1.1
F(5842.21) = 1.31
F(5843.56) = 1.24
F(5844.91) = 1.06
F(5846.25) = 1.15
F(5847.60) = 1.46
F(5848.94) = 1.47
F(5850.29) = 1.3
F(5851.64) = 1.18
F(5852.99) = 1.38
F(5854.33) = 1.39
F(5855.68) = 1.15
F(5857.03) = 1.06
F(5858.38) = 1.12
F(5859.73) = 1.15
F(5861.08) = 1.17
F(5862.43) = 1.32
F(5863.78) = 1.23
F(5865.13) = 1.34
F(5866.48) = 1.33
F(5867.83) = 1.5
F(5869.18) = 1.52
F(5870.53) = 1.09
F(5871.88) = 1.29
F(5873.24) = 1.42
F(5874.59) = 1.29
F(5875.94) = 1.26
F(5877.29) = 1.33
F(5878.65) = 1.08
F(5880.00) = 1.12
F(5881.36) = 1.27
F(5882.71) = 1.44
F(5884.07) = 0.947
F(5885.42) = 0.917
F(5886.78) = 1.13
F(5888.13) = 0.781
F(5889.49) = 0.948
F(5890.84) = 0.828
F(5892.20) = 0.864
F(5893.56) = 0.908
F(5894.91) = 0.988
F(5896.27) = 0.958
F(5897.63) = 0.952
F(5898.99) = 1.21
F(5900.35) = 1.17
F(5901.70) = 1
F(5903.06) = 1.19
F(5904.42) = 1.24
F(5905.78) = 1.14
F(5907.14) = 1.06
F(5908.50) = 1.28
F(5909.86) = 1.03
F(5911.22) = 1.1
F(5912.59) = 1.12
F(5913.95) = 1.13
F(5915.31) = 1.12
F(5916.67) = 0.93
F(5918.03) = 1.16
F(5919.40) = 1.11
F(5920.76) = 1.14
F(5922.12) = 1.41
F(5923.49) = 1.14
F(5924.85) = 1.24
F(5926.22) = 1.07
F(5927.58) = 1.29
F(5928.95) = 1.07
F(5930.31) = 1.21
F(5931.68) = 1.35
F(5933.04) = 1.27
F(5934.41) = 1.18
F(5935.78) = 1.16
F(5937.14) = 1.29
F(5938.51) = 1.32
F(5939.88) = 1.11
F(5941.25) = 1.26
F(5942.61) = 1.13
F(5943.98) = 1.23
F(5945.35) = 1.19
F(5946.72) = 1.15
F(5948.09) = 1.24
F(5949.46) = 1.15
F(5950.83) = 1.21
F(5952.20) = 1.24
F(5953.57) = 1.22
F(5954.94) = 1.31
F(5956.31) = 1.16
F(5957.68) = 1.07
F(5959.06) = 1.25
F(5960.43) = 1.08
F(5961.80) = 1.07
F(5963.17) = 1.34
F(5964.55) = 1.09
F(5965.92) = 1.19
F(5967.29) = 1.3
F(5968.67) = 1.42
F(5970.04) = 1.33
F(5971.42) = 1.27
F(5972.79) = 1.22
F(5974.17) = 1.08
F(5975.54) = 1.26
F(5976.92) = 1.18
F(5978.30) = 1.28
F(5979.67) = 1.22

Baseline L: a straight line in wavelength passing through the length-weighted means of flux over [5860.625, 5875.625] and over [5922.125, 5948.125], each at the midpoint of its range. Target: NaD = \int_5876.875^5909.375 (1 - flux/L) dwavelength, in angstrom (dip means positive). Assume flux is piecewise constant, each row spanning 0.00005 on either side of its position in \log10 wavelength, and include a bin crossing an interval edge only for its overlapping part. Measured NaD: 5.3 angstrom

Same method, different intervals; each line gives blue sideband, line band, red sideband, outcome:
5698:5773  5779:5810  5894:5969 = 2.7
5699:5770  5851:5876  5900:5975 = -2.0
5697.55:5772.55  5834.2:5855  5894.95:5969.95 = -1.6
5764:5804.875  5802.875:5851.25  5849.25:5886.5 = -2.5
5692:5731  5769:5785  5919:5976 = 0.8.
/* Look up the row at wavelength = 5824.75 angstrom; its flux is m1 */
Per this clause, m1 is 2.2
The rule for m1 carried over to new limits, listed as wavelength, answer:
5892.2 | 0.864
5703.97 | 1.2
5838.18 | 1.34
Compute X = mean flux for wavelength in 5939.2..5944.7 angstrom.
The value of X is 1.18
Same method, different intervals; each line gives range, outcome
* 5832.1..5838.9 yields 1.2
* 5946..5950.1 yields 1.18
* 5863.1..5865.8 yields 1.29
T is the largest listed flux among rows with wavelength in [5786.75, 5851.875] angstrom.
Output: 2.2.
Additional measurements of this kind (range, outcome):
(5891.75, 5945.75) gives 1.41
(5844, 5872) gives 1.52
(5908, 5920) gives 1.28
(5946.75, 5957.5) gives 1.31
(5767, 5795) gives 1.33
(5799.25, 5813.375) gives 1.29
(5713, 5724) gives 1.46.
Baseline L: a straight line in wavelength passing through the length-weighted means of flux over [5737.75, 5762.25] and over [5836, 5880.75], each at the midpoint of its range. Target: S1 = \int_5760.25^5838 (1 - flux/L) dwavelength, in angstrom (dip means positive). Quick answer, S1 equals 5.0 angstrom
